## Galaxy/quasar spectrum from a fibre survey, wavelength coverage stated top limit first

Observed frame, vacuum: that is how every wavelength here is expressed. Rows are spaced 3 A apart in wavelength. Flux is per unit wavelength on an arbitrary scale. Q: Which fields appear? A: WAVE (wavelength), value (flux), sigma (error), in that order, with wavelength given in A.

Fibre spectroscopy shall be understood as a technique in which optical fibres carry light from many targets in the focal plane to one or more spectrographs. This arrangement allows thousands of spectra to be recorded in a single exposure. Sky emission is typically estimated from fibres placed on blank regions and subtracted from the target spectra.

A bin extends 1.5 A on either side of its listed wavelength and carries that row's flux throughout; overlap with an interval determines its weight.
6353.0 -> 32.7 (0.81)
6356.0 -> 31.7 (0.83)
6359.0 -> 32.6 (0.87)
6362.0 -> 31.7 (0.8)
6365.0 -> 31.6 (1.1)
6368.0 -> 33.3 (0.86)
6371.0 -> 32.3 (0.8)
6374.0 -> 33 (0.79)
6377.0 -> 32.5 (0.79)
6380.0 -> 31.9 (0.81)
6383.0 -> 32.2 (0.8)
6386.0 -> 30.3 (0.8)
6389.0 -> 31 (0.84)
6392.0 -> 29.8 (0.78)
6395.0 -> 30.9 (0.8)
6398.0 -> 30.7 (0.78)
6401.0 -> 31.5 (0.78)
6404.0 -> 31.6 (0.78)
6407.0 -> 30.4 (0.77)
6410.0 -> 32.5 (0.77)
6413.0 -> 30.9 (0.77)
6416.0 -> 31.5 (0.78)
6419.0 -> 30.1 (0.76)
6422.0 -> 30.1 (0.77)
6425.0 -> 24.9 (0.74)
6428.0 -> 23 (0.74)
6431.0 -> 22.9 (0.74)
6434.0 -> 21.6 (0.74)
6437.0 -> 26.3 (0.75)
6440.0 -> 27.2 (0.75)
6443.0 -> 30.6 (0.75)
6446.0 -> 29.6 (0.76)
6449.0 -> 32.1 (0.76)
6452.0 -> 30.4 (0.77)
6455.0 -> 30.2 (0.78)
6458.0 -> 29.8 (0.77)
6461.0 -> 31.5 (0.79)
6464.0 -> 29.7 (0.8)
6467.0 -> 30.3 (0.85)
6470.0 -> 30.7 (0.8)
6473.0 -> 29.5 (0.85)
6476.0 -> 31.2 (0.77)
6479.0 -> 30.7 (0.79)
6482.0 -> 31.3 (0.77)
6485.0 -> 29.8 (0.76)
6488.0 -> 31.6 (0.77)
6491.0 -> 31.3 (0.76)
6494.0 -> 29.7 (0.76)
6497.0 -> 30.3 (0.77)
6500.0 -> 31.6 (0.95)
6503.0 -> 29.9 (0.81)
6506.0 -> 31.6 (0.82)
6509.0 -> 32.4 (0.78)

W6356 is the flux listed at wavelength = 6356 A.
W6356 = 31.7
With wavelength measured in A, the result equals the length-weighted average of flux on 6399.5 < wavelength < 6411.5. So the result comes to 31.5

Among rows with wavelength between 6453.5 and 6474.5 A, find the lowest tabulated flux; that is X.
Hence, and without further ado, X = 29.5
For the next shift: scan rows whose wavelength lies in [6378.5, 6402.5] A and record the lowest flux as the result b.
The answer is 29.8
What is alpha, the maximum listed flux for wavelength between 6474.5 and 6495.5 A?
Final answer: 31.6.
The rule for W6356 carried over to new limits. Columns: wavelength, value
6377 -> 32.5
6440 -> 27.2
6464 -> 29.7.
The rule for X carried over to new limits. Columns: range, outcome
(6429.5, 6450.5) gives 21.6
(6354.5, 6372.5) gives 31.6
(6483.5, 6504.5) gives 29.7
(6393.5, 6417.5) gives 30.4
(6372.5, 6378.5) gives 32.5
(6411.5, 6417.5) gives 30.9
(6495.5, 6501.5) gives 30.3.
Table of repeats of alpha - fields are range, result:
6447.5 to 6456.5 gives 32.1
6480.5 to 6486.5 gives 31.3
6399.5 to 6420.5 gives 32.5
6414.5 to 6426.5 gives 31.5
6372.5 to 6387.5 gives 33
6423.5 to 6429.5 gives 24.9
